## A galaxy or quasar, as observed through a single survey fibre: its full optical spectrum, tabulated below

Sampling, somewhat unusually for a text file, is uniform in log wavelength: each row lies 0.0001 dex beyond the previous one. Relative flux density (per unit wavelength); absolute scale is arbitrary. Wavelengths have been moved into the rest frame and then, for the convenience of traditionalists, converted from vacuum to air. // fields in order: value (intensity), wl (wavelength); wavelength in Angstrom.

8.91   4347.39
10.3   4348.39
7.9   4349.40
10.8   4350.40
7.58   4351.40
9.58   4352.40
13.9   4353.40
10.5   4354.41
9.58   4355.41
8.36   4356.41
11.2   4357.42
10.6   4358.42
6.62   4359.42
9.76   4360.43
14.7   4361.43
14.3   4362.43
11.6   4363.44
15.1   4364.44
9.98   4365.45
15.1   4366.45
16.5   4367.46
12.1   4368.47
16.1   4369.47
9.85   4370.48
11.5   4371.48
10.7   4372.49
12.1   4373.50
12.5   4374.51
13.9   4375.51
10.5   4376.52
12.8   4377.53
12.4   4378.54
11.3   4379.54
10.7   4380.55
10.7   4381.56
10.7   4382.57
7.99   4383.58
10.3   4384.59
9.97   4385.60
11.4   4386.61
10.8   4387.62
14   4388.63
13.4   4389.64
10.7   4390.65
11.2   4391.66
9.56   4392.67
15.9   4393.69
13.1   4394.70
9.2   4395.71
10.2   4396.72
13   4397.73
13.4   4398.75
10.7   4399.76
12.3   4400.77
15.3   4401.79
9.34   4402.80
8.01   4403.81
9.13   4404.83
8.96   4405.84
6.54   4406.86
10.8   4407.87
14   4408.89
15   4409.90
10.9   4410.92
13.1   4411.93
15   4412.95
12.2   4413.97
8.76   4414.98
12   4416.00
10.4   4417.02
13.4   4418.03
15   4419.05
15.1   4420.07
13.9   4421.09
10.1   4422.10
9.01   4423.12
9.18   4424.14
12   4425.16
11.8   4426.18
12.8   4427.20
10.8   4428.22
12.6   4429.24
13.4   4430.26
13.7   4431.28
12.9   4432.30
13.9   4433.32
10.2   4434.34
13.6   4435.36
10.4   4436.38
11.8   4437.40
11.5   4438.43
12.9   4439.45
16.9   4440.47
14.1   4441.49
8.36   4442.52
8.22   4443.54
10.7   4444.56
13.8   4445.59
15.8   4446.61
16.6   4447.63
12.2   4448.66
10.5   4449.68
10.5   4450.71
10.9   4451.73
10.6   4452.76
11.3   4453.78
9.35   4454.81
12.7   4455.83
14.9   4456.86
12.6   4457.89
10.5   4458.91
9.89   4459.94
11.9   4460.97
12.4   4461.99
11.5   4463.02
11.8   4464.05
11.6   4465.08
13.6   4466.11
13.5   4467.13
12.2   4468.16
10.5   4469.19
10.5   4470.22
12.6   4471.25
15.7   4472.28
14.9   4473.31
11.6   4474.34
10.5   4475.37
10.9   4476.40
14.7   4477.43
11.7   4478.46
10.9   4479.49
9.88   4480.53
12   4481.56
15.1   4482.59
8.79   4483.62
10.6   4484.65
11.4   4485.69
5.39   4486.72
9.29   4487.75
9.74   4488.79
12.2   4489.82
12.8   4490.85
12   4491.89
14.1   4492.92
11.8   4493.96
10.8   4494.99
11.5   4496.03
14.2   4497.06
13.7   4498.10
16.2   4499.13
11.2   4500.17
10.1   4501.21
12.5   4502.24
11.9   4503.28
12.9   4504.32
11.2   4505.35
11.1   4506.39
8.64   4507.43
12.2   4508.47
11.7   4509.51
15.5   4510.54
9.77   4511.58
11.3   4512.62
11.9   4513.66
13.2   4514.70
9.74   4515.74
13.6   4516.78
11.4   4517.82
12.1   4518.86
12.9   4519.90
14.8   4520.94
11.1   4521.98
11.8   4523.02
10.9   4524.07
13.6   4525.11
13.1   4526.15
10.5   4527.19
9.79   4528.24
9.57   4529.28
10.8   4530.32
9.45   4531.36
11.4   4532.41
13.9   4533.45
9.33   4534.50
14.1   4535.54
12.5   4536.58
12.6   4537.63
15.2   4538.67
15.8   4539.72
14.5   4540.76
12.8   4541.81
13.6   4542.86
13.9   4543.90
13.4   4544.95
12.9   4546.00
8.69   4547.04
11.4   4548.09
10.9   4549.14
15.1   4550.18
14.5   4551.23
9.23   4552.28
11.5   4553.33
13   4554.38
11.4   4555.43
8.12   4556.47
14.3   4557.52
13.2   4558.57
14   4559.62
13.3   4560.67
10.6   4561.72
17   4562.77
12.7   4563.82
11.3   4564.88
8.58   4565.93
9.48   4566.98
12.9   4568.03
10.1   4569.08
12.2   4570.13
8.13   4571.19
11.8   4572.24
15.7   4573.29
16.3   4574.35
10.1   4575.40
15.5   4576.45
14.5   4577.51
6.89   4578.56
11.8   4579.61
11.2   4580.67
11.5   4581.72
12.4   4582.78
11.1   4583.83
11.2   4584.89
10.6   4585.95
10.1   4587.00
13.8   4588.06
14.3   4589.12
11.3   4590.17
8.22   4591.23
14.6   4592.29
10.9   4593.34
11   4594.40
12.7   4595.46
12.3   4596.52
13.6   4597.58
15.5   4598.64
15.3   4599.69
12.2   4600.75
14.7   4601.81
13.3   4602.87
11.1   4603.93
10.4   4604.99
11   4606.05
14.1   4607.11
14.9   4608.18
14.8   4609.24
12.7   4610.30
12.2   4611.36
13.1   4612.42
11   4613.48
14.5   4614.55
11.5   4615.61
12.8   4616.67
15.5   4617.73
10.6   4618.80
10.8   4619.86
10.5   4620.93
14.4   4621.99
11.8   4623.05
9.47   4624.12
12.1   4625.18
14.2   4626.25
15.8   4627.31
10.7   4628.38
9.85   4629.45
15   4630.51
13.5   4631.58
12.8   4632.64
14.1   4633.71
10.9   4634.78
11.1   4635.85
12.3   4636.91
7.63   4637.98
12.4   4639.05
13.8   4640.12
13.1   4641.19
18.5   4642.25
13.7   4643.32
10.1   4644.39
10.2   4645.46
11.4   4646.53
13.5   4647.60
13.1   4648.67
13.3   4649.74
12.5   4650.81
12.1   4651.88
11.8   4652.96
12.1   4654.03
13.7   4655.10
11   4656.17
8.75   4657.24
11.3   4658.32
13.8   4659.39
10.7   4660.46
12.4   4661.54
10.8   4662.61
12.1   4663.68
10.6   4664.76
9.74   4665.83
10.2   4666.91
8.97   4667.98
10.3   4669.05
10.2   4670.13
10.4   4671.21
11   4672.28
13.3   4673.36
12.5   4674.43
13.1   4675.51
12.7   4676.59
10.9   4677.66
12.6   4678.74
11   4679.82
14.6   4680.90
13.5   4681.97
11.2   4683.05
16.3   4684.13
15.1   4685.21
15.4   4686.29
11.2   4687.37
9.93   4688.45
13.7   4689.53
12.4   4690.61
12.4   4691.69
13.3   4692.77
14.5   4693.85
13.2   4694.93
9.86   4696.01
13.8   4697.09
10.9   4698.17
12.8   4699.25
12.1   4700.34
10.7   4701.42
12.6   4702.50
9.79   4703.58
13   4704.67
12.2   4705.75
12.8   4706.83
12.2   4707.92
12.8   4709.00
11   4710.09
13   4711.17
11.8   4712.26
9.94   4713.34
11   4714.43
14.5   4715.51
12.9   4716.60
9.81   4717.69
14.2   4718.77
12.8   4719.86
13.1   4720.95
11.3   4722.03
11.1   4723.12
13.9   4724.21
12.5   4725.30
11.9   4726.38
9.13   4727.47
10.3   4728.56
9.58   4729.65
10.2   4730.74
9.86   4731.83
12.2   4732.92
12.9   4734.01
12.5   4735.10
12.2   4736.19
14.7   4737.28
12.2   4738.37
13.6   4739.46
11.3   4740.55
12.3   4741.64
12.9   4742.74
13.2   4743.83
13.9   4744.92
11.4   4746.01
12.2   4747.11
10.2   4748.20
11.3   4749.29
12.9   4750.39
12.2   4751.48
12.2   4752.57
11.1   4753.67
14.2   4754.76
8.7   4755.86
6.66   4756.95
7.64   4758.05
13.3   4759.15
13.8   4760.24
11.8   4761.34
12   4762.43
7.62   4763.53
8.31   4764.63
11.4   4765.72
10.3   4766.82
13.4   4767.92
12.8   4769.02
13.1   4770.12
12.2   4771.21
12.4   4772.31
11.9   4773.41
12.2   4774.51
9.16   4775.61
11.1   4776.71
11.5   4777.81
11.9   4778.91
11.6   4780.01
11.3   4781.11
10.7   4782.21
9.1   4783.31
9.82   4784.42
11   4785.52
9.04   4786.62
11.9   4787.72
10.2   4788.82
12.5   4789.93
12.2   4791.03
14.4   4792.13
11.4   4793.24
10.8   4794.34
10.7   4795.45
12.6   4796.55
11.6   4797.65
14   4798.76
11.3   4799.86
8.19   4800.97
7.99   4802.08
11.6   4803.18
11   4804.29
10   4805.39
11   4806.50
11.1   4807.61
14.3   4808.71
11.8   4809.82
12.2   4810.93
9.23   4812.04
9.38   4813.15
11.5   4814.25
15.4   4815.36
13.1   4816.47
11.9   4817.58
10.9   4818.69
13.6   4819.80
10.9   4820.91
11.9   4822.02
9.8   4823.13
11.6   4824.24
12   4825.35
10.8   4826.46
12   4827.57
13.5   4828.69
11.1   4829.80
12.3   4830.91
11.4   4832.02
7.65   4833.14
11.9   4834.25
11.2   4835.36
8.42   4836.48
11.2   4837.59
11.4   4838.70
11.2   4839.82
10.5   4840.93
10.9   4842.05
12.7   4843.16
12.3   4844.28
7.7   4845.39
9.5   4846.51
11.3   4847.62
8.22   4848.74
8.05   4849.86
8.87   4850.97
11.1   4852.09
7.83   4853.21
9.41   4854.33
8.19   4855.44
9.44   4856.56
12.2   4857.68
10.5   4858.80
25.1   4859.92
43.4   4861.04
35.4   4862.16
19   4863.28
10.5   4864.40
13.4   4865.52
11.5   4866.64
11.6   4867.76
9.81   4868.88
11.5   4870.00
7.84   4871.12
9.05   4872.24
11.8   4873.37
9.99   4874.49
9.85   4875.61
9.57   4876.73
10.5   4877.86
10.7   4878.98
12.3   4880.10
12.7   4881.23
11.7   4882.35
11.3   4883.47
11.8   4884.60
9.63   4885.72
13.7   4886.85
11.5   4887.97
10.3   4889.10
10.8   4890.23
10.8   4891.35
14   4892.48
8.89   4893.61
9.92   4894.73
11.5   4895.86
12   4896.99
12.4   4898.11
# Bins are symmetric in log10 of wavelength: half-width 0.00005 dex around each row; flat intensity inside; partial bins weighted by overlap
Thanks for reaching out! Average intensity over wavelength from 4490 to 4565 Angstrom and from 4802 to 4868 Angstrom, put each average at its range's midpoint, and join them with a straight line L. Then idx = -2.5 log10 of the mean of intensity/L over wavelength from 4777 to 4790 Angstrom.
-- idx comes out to 0.14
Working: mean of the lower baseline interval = 12.3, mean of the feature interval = 10.8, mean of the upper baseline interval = 12.3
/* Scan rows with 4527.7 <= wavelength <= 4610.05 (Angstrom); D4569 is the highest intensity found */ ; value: 17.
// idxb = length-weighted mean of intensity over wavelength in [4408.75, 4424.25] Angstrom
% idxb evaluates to 12.4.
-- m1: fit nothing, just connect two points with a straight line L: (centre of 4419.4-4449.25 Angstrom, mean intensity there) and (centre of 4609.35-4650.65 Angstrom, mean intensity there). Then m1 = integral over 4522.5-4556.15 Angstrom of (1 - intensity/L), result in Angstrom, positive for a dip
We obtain 0.64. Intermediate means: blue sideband 12.4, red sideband 12.5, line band 12.2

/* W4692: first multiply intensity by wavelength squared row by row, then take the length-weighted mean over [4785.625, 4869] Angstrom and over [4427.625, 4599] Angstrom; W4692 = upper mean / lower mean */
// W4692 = 1.15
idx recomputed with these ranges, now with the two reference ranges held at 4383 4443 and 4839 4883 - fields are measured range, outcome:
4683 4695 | -0.09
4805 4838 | 0.09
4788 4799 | 0.04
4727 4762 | 0.06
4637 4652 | -0.03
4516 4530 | 0.01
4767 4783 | 0.06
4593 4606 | -0.06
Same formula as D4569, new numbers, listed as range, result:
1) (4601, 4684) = 18.5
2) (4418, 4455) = 16.9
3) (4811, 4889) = 43.4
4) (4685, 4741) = 15.4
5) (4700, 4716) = 14.5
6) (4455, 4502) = 16.2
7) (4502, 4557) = 15.8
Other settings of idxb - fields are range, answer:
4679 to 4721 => 12.5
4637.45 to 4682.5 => 11.9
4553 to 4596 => 11.9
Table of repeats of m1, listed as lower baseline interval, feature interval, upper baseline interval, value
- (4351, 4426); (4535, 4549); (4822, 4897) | -1.7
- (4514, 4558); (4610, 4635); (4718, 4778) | -1.1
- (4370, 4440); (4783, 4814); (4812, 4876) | 2.6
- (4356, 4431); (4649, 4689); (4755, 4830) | -1.7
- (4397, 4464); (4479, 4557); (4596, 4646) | 2.3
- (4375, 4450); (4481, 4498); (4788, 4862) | 0.6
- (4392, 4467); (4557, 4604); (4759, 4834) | -2.4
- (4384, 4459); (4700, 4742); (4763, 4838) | -2.0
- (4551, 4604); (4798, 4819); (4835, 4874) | 2.0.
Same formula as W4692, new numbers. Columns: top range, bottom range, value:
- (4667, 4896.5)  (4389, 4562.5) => 1.12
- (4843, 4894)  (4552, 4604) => 1.15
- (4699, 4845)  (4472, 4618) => 1.05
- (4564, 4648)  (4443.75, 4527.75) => 1.09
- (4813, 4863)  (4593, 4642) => 1.09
